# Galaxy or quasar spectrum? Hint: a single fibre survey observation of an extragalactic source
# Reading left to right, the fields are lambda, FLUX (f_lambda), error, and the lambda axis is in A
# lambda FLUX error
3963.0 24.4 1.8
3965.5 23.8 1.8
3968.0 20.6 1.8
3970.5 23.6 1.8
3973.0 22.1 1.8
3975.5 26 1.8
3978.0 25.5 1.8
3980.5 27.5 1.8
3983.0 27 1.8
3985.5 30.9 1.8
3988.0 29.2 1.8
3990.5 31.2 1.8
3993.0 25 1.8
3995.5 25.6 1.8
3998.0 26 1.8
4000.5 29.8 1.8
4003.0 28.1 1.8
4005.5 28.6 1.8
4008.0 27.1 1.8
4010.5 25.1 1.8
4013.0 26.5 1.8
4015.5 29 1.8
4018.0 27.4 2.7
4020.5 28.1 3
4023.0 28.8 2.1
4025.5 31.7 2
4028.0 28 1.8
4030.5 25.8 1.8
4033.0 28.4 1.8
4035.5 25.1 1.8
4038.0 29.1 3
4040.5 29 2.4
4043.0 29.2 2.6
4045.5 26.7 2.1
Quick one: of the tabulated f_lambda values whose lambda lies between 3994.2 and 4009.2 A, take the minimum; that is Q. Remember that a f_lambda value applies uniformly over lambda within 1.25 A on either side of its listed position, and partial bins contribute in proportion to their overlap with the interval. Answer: 25.6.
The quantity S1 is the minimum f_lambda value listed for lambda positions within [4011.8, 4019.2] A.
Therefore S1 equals 26.5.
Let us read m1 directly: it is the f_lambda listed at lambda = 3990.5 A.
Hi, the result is 31.2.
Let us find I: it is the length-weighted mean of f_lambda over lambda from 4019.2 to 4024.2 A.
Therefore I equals 28.4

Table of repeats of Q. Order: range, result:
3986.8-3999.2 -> 25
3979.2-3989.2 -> 27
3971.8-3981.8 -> 22.1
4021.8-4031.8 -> 25.8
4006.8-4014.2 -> 25.1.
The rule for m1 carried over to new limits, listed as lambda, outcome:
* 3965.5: 23.8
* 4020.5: 28.1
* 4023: 28.8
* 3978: 25.5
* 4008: 27.1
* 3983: 27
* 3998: 26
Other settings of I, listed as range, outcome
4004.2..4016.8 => 27.3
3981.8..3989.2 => 29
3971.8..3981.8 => 25.3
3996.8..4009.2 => 27.9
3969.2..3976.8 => 23.9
